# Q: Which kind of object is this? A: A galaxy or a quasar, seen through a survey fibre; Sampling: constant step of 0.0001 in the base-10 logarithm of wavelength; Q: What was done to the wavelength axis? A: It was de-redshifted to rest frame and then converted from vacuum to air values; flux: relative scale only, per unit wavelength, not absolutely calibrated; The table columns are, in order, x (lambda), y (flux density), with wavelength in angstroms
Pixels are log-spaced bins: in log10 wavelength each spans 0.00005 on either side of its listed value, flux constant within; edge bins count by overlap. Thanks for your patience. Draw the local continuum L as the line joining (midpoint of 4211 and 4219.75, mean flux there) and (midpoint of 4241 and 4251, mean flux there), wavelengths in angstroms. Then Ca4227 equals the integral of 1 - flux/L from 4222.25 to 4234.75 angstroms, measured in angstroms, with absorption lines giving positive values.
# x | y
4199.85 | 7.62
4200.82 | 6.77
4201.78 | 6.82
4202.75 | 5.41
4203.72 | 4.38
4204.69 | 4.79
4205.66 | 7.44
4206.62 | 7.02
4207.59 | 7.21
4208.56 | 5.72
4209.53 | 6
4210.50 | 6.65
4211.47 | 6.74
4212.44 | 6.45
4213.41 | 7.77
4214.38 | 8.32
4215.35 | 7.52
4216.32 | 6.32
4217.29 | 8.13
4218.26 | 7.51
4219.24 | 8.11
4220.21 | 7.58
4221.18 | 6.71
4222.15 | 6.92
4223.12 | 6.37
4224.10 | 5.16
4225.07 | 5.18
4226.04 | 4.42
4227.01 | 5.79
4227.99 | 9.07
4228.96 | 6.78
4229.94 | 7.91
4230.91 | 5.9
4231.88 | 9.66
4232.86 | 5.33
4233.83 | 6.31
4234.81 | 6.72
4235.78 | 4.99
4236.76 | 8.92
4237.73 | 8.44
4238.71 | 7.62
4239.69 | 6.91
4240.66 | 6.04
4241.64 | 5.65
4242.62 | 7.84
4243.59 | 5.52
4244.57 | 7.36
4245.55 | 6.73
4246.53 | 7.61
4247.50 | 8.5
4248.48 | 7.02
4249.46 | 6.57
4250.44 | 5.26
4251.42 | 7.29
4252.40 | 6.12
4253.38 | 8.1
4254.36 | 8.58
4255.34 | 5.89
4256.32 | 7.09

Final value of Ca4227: 1.1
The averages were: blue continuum 7.43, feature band 6.51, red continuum 6.79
